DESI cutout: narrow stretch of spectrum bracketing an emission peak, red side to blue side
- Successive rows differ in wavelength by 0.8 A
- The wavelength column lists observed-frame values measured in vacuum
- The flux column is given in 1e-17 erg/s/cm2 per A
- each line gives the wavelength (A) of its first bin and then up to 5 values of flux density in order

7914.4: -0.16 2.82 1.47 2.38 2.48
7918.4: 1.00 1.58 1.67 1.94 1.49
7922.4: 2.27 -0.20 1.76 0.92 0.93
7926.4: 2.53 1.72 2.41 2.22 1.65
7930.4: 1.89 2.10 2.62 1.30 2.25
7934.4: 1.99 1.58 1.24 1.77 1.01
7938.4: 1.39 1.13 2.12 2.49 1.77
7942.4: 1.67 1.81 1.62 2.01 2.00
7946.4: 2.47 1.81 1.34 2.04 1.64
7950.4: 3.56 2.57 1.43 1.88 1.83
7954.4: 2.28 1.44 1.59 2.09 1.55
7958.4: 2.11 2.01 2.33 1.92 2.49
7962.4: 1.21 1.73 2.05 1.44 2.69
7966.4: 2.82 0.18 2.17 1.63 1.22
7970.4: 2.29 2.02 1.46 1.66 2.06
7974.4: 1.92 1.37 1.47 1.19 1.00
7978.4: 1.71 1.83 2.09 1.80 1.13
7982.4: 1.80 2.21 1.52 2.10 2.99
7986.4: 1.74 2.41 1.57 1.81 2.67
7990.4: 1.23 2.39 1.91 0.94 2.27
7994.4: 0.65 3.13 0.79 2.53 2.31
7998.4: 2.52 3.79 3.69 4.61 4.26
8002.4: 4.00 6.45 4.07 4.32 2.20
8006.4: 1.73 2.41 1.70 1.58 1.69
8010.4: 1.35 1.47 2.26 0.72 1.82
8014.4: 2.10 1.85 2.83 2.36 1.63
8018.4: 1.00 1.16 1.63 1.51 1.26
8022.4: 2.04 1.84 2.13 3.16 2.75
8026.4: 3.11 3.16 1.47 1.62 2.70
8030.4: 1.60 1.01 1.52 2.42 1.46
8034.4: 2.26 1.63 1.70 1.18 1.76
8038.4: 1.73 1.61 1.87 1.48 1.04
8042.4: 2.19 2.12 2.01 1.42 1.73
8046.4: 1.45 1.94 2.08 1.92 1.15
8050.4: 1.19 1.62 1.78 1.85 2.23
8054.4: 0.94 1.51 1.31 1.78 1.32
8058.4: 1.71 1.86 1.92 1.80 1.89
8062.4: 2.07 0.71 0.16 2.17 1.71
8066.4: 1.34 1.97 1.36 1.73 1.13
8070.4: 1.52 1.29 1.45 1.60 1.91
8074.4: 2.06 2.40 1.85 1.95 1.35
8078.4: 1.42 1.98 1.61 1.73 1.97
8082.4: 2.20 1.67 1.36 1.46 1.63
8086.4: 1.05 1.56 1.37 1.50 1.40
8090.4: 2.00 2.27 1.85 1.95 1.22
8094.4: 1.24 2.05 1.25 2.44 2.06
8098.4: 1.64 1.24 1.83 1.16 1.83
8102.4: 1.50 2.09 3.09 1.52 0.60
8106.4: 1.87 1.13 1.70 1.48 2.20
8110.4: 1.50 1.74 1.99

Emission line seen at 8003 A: Halpha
